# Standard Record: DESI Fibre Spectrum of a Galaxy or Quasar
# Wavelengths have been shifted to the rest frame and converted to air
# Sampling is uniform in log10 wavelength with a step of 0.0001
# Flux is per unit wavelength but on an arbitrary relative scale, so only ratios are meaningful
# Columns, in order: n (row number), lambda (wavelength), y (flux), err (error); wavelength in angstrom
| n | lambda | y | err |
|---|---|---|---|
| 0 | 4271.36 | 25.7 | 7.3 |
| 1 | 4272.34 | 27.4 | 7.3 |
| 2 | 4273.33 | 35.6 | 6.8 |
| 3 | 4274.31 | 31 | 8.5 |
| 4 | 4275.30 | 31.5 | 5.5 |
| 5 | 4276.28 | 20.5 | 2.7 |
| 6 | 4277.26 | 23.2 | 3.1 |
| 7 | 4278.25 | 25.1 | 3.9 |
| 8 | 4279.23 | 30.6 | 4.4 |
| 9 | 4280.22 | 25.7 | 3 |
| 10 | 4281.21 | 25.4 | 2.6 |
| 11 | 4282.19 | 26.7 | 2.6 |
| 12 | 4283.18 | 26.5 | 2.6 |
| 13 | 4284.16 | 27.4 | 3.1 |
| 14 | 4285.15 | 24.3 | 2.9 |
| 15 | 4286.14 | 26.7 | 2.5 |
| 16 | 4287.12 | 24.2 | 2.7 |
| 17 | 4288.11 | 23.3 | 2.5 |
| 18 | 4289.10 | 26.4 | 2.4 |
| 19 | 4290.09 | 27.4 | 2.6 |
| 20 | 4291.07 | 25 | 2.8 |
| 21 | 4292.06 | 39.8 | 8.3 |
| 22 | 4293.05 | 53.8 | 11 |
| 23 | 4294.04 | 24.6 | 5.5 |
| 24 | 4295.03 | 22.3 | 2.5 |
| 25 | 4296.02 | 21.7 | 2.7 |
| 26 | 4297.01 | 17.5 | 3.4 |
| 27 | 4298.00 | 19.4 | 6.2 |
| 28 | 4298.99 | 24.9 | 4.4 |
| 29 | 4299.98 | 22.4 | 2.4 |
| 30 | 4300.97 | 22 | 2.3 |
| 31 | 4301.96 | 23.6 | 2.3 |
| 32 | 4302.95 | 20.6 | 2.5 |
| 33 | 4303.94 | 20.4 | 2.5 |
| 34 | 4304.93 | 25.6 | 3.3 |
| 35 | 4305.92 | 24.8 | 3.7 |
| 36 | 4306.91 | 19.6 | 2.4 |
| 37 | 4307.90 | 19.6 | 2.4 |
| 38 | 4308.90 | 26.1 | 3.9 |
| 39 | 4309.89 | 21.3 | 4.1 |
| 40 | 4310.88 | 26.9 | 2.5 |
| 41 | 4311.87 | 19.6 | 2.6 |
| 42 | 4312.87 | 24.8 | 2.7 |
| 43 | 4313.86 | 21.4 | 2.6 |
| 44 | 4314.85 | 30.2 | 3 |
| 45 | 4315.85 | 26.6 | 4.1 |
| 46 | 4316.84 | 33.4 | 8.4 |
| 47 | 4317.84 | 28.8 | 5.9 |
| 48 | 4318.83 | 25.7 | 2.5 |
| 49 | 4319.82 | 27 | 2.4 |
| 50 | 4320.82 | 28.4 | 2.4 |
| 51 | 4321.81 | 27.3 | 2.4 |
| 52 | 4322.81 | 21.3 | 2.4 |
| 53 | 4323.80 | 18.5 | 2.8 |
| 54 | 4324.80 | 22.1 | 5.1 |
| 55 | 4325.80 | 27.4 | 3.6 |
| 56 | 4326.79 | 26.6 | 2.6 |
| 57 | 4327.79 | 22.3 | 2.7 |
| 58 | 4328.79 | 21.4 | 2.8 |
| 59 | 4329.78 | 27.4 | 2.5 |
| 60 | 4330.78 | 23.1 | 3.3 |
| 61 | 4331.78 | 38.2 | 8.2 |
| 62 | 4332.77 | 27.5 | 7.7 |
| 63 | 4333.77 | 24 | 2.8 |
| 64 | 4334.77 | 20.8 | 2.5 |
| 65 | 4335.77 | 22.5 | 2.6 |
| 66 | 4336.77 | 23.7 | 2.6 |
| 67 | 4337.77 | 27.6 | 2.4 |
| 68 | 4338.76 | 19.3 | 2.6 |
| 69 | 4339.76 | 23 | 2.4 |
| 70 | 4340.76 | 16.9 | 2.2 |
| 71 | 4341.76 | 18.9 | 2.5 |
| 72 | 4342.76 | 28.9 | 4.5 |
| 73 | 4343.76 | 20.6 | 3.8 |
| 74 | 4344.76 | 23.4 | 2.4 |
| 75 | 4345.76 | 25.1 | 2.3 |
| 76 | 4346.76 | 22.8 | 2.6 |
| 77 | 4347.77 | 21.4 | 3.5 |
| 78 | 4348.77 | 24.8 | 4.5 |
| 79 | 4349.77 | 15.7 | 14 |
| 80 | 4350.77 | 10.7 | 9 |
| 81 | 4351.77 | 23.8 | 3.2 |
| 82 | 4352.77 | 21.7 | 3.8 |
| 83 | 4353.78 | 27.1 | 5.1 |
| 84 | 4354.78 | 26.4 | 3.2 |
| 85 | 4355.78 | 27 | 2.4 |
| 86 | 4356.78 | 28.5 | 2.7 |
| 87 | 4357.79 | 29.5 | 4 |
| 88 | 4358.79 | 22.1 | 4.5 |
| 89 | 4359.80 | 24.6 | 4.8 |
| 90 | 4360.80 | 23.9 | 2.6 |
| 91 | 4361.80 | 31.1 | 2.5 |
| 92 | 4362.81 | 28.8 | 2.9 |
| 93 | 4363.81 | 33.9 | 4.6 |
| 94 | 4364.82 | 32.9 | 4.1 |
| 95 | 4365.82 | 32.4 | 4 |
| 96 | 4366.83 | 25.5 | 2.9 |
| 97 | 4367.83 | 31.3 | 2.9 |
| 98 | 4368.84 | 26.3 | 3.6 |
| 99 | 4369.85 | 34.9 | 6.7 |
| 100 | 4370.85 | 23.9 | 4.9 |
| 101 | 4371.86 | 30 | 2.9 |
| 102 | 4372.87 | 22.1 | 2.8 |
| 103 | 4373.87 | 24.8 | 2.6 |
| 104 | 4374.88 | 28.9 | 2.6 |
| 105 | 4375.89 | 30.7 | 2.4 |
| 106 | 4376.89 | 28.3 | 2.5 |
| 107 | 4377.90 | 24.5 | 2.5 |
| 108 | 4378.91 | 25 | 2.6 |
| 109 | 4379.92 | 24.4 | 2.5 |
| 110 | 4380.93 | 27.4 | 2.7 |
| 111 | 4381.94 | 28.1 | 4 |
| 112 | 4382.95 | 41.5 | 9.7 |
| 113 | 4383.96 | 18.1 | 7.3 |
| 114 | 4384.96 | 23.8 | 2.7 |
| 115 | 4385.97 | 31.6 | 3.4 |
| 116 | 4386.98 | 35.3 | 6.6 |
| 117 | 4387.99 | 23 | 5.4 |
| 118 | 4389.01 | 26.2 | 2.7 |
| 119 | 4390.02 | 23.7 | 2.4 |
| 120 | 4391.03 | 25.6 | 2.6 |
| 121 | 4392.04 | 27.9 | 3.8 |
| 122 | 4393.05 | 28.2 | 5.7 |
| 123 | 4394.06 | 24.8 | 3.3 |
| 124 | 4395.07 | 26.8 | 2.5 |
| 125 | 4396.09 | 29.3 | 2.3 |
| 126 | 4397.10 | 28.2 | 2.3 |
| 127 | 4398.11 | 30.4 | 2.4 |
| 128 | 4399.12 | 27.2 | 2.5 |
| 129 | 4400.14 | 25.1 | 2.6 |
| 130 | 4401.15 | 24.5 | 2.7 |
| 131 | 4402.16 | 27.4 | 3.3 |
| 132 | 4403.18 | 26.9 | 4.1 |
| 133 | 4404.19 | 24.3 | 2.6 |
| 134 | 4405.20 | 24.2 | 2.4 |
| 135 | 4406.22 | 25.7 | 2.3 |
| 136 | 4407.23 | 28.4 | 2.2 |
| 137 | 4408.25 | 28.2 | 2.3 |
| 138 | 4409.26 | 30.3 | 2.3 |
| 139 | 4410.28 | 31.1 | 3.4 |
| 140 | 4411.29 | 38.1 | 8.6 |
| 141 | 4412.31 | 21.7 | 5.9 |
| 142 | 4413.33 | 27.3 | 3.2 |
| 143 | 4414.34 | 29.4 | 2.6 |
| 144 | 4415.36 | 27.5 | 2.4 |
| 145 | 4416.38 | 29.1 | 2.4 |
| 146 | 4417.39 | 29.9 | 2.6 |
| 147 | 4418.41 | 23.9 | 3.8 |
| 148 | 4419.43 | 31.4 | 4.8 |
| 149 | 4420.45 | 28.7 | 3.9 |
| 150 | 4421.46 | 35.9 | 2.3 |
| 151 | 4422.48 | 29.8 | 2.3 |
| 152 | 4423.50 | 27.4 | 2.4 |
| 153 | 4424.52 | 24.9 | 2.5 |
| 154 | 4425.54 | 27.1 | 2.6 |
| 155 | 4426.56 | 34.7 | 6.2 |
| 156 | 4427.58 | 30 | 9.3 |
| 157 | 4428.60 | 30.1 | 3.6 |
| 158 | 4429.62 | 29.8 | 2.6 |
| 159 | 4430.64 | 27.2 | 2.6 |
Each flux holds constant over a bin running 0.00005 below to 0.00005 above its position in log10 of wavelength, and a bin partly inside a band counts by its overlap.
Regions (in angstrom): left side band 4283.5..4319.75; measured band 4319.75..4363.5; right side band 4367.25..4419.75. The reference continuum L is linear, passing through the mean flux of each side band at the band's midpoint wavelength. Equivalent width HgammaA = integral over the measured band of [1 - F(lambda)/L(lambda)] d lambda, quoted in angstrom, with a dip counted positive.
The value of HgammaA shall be 3.6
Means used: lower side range 25.4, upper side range 27.6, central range 24.2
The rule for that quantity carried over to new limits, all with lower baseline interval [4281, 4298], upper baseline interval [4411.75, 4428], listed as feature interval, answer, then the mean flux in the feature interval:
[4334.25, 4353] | 4.1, 21.7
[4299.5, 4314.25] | 2.5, 22.6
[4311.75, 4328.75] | 1.3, 25.4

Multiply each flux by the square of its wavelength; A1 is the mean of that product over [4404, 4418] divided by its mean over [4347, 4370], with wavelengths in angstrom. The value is 1.11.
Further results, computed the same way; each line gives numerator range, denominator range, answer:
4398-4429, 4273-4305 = 1.15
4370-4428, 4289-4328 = 1.15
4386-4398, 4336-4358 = 1.22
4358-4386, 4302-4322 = 1.15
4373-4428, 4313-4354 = 1.19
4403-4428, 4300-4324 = 1.23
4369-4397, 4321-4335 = 1.12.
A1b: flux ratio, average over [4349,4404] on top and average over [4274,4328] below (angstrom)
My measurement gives 1.06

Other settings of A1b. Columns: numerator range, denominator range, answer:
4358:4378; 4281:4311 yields 1.12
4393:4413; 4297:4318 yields 1.16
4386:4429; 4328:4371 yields 1.12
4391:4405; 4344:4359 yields 1.15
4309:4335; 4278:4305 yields 0.99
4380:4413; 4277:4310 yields 1.09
